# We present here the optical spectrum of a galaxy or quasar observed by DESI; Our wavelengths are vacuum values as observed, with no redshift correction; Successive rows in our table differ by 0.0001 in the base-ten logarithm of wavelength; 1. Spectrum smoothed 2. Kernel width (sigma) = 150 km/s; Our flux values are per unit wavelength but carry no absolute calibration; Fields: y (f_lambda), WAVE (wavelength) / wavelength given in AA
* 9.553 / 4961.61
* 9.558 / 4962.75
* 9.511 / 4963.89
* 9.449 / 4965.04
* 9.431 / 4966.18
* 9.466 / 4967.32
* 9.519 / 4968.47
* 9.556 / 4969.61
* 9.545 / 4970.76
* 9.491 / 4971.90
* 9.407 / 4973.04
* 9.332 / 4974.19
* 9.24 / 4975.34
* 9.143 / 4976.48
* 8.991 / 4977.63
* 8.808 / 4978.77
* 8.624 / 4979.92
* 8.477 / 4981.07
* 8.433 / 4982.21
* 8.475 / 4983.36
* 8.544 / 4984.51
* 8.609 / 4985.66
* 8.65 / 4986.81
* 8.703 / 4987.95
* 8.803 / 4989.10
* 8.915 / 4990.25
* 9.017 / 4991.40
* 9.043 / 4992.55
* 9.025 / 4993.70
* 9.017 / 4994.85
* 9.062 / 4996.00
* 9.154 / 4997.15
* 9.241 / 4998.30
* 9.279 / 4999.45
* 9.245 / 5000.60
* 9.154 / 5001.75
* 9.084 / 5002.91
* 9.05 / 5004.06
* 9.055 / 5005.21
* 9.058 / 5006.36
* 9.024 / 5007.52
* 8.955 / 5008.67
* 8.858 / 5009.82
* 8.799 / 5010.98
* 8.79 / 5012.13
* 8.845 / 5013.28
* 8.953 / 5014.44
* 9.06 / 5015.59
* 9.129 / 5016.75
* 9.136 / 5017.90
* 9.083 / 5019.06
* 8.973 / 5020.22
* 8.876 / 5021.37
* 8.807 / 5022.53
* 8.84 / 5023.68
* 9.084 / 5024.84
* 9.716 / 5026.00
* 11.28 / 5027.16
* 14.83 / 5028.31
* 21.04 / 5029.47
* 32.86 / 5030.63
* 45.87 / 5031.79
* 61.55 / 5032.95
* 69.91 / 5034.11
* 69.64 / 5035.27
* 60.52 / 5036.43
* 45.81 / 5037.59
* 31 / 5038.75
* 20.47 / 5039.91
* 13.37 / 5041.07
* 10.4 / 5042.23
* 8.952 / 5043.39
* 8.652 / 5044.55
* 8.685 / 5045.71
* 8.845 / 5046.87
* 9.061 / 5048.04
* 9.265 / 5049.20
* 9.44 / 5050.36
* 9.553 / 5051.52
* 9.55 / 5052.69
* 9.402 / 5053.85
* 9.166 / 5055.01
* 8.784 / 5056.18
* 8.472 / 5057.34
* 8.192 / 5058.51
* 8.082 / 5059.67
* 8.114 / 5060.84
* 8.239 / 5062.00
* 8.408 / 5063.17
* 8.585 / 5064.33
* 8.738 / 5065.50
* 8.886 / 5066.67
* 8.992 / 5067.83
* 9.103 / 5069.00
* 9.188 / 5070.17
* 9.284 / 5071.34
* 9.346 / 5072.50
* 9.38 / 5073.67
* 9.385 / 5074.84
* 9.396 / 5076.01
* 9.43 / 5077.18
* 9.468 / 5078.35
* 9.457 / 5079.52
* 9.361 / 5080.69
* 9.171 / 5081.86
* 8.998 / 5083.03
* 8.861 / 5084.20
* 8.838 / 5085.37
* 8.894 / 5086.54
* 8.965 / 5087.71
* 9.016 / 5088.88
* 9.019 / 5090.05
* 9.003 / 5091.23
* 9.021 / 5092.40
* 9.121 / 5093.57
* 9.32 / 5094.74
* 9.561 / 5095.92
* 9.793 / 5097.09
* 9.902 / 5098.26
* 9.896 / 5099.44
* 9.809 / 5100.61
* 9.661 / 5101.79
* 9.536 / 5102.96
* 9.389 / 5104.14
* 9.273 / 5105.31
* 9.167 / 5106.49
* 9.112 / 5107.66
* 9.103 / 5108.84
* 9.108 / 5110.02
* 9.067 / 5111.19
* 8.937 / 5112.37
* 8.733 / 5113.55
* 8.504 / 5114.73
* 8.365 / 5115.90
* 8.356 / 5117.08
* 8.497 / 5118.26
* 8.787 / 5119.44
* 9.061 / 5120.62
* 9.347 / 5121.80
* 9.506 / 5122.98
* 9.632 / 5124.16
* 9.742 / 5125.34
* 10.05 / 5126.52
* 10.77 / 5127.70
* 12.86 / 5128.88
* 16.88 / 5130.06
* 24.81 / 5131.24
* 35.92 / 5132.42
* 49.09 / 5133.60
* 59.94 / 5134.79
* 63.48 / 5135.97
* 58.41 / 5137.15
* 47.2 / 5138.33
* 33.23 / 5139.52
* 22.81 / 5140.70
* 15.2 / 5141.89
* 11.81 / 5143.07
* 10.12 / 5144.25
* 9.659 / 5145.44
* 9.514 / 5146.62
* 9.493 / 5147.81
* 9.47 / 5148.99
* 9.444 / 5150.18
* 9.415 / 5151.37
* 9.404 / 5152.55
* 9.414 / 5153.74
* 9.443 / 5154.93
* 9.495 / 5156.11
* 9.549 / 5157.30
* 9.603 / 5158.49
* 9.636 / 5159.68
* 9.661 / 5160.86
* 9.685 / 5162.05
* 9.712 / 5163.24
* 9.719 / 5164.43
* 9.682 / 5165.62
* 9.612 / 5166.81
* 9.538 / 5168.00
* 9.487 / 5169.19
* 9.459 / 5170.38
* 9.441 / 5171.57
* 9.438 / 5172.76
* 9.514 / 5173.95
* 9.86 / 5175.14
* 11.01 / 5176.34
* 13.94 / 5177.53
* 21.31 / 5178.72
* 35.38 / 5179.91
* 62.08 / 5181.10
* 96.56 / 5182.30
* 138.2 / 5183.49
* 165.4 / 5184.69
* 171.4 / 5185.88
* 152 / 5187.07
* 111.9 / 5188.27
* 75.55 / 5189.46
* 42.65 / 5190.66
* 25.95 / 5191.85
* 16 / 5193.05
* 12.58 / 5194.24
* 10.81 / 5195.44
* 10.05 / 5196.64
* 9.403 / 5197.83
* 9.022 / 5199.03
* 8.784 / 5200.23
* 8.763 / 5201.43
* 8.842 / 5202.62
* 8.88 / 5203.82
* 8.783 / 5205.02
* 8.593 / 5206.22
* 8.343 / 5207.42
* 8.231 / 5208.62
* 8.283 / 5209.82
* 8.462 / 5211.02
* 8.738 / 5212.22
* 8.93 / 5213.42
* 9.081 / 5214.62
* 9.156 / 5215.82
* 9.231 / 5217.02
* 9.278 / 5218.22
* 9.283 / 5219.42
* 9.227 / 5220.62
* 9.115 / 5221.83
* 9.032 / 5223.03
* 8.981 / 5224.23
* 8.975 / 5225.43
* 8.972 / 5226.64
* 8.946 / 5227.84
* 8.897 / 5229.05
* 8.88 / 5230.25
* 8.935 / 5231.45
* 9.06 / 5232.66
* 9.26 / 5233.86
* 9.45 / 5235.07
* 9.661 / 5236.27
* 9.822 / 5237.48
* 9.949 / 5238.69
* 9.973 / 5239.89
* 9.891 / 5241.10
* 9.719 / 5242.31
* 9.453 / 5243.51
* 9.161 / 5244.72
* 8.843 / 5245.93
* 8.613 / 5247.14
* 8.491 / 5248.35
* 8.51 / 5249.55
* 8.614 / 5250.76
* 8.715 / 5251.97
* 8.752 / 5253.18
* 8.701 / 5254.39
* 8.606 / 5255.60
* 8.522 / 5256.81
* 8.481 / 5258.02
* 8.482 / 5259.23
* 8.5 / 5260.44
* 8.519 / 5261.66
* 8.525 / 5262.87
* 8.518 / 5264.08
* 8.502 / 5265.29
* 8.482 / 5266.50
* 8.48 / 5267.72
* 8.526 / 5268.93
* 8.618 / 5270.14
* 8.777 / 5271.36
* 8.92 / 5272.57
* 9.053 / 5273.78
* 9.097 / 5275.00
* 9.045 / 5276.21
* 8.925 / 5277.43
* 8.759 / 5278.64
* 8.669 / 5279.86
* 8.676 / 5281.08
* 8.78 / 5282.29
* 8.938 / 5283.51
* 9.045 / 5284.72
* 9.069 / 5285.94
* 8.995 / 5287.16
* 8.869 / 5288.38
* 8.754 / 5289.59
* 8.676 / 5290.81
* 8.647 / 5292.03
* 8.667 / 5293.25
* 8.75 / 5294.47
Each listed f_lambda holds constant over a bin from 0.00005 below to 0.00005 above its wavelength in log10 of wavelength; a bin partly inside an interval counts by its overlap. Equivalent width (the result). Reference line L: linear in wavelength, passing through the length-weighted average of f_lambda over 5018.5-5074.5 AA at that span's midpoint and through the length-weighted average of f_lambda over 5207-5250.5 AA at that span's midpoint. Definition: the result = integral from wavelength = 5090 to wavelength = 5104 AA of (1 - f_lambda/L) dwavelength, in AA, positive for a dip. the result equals 5.0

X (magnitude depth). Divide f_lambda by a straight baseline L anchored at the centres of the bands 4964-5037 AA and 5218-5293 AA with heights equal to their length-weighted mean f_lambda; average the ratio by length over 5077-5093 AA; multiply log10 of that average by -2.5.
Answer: 0.32 mag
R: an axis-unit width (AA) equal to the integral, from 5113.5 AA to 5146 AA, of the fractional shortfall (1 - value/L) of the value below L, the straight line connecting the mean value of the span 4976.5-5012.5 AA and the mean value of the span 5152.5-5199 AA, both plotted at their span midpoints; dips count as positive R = 8.6 AA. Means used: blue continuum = 8.91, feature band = 21.3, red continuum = 35.3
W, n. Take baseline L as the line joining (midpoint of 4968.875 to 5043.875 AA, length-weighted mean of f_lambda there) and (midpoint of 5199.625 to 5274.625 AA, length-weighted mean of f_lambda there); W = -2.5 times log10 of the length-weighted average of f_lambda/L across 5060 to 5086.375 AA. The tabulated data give 0.41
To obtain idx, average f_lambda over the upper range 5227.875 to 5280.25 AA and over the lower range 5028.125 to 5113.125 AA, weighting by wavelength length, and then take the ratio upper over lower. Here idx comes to 0.6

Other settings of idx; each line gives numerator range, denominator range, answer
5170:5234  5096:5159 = 1.79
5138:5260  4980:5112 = 1.59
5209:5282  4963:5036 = 0.68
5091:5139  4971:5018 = 1.82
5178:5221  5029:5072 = 1.94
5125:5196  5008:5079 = 2.09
